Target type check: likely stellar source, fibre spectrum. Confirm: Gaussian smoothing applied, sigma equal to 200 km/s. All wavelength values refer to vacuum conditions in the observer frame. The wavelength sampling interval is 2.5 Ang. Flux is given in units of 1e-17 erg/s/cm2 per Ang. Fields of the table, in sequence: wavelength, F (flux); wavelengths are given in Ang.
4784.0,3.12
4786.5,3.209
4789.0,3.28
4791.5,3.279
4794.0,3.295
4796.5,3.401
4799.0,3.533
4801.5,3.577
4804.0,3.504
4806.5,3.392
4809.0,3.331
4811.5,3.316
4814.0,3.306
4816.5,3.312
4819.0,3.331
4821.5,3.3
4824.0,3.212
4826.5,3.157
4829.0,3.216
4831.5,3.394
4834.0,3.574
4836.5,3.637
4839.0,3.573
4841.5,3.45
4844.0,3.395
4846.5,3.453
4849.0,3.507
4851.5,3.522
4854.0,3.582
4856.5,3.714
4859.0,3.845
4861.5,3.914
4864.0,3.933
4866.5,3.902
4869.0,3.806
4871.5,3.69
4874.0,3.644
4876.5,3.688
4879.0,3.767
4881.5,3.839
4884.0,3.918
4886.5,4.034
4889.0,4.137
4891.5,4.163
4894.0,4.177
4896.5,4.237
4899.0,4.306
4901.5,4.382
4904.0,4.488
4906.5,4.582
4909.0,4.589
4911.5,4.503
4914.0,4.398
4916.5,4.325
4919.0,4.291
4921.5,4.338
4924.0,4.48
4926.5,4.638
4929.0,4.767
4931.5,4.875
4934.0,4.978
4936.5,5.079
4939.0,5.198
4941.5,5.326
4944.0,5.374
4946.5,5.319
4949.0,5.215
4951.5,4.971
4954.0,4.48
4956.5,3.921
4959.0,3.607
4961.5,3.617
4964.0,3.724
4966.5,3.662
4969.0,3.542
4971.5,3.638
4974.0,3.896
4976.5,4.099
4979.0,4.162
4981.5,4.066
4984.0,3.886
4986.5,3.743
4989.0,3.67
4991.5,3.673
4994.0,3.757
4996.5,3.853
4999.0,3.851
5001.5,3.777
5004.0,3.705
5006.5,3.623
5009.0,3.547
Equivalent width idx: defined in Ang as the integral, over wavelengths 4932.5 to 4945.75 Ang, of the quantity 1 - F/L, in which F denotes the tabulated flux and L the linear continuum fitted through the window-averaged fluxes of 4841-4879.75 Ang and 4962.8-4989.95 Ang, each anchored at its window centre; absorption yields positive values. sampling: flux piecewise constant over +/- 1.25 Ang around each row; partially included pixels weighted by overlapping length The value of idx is -4.9 Ang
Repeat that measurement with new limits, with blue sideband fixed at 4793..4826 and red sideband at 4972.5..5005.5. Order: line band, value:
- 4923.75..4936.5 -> -3.8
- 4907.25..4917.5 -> -2.3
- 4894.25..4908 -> -2.9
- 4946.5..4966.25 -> -2.6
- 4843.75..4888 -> -2.8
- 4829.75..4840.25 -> -0.3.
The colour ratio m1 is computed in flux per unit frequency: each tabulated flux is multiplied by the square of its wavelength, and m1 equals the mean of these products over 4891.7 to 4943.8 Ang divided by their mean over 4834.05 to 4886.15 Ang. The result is 1.28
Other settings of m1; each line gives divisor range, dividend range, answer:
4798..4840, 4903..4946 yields 1.46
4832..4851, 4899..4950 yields 1.40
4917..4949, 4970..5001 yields 0.80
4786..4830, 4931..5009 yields 1.34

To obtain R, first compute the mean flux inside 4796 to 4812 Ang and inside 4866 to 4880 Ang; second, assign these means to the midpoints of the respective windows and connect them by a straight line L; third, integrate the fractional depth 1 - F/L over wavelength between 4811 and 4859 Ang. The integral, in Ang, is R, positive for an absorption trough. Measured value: 1.97 Ang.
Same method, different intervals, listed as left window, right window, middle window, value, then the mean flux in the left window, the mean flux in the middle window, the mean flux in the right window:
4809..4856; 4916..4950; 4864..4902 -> 1.6 Ang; 3.41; 3.97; 4.88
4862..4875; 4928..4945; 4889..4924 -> 1.2 Ang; 3.8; 4.36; 5.09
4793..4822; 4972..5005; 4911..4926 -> -3.0 Ang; 3.39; 4.4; 3.85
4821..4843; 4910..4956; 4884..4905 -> 0.2 Ang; 3.39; 4.22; 4.79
